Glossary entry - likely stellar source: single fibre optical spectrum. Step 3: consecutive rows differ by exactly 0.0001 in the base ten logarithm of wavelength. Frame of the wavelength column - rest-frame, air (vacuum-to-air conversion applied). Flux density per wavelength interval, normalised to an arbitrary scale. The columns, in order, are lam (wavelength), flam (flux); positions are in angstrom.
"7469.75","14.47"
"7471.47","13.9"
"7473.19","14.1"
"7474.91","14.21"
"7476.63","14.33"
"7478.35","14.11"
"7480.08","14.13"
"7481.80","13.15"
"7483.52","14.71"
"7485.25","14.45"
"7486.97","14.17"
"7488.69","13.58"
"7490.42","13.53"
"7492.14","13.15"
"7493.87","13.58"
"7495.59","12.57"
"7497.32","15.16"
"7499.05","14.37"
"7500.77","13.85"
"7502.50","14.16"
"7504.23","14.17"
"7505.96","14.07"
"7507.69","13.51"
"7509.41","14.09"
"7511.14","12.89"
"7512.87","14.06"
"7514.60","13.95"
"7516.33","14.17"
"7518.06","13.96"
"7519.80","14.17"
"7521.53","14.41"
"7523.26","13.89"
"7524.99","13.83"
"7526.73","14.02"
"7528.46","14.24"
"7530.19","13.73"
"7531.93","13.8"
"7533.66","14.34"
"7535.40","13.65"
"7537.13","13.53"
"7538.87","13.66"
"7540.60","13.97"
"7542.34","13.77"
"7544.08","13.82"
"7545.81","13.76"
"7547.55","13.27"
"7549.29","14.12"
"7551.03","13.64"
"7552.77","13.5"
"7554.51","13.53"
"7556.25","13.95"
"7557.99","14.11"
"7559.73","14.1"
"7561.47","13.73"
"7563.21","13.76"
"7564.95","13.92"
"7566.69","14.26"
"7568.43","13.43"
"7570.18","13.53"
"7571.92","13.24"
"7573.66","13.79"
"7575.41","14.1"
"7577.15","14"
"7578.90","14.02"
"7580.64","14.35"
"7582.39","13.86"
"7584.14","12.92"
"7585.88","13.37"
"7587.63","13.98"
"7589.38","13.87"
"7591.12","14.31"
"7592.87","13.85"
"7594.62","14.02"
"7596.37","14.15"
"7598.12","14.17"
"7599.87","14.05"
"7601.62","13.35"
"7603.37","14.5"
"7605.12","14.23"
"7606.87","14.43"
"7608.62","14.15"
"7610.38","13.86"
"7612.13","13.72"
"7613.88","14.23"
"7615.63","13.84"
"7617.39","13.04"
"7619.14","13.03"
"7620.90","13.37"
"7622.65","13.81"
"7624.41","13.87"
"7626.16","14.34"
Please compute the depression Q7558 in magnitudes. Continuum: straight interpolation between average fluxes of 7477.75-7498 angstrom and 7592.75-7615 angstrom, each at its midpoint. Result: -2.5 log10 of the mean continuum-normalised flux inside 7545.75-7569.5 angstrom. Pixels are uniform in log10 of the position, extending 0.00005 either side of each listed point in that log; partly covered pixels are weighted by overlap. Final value 0.01 mag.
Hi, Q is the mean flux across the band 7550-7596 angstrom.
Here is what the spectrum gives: 13.8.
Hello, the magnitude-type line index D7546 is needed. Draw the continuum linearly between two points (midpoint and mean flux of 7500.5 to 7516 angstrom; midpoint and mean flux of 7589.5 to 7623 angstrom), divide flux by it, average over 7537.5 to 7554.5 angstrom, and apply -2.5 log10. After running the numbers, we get 0.01 mag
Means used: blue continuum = 13.9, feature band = 13.7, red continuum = 13.9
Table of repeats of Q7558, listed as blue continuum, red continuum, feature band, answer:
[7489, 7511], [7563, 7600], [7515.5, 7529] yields -0.02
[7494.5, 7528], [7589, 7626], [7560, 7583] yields 0.01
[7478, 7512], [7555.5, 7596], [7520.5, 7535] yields -0.01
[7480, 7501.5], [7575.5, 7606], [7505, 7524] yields 0.00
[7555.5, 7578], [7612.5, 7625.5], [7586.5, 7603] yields -0.02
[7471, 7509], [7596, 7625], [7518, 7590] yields 0.01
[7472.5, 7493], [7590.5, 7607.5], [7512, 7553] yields 0.01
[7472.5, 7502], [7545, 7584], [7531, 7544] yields 0.00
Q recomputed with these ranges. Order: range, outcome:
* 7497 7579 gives 13.9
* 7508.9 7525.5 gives 13.9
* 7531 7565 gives 13.8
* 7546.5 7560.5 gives 13.8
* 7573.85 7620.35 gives 13.9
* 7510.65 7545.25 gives 13.9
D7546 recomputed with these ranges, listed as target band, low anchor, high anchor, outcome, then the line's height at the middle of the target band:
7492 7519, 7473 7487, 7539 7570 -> 0.01 mag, 14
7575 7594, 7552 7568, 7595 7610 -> 0.01 mag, 14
